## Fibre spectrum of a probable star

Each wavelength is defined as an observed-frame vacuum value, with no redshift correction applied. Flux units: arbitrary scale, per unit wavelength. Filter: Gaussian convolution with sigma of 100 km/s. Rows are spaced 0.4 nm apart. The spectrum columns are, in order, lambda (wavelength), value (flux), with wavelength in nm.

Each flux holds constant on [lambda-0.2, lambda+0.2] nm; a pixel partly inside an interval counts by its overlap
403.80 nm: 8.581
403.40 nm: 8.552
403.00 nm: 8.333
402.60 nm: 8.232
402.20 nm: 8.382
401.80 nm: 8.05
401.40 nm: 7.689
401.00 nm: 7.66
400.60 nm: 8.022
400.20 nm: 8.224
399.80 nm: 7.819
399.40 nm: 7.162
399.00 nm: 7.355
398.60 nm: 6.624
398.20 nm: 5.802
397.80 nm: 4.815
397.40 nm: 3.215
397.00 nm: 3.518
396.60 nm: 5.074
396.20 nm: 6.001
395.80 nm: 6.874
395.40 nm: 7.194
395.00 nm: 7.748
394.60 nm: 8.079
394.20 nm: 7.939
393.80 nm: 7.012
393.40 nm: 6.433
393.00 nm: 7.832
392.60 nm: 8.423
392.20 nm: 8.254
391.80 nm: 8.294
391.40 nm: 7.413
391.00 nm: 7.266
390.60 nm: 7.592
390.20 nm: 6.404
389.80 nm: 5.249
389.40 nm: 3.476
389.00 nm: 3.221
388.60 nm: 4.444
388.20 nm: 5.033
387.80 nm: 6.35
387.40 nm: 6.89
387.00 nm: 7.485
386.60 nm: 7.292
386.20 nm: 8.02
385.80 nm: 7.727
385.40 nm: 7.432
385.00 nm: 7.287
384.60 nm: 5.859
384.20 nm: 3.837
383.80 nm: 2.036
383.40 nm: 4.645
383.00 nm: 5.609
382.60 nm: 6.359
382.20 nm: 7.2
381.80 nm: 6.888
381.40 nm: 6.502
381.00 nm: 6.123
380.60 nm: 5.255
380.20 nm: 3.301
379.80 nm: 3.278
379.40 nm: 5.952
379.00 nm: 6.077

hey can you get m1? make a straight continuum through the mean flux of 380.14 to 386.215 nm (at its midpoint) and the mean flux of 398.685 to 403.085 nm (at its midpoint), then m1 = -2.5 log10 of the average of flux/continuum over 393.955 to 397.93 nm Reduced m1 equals 0.19 mag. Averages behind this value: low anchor 5.87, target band 6.08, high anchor 7.86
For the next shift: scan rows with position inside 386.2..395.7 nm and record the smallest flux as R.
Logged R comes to 3.221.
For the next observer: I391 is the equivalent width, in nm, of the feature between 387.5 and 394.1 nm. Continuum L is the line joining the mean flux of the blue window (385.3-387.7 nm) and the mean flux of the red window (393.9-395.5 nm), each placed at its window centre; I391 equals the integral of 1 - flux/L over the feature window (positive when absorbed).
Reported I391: 1.00 nm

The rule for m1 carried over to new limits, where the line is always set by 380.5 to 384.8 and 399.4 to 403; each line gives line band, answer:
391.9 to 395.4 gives -0.11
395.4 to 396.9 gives 0.22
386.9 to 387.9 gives -0.13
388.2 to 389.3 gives 0.49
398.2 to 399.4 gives 0.13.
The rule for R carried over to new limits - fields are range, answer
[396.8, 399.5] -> 3.215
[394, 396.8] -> 5.074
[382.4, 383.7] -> 4.645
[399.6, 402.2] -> 7.66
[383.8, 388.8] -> 2.036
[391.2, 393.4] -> 6.433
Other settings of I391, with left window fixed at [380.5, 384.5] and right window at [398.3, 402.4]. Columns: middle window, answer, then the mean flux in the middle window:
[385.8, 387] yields -0.344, 7.64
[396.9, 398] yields 0.515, 3.88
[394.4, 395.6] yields -0.117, 7.67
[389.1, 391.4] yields 0.154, 6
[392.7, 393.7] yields -0.071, 7.25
